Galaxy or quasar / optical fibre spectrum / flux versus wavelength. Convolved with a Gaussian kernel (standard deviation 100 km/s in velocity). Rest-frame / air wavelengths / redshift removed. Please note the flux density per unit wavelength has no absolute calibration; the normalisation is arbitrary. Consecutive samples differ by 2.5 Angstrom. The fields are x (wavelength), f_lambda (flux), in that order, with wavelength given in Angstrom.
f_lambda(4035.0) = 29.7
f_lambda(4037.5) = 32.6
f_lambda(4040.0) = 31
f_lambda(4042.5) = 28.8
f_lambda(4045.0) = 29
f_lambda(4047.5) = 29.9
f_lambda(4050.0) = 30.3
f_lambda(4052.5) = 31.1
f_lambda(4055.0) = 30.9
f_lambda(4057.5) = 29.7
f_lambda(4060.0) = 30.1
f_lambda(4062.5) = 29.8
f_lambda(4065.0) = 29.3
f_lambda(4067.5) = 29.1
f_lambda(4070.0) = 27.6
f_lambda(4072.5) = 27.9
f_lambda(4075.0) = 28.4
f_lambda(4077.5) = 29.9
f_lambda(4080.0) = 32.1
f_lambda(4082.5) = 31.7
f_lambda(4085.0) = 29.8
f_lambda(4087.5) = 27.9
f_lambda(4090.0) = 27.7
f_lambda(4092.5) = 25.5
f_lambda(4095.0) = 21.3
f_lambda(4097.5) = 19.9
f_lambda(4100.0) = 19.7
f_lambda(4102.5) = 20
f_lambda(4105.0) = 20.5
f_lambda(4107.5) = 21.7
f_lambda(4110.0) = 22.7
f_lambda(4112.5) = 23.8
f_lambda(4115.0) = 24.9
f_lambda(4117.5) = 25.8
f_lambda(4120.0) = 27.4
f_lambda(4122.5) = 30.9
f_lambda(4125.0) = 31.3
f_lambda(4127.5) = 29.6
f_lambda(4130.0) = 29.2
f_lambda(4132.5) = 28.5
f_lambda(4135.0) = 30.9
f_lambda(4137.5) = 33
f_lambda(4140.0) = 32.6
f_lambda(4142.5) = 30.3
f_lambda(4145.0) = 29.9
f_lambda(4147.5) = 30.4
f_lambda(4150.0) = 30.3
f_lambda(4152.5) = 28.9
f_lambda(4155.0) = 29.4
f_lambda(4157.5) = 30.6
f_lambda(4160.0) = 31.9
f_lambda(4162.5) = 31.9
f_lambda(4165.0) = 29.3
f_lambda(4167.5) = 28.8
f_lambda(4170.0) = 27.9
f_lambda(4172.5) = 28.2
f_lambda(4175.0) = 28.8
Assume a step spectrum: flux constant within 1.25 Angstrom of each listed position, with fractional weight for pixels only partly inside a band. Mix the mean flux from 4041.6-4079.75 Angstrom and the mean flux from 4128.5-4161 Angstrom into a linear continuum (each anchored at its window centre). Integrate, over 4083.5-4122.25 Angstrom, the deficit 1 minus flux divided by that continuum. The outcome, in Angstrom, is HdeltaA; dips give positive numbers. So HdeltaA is 7.55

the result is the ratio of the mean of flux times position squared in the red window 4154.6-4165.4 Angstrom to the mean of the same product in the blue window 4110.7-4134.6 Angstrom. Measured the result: 1.12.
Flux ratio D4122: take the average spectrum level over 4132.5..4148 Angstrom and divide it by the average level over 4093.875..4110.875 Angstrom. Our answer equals 1.5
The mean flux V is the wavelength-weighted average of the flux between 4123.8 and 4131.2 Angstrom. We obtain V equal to 30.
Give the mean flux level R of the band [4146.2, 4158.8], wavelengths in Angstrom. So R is 29.9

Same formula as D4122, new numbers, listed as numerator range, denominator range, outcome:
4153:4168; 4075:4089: 1.01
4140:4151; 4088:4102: 1.33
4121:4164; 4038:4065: 1.01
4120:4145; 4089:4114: 1.37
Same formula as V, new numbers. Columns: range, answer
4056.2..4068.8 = 29.6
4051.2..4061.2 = 30.5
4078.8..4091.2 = 29.8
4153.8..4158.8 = 30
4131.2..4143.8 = 31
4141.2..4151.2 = 30.2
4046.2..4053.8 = 30.4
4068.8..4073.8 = 27.8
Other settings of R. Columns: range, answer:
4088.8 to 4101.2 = 22.8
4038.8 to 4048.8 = 29.7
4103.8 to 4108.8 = 21.1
